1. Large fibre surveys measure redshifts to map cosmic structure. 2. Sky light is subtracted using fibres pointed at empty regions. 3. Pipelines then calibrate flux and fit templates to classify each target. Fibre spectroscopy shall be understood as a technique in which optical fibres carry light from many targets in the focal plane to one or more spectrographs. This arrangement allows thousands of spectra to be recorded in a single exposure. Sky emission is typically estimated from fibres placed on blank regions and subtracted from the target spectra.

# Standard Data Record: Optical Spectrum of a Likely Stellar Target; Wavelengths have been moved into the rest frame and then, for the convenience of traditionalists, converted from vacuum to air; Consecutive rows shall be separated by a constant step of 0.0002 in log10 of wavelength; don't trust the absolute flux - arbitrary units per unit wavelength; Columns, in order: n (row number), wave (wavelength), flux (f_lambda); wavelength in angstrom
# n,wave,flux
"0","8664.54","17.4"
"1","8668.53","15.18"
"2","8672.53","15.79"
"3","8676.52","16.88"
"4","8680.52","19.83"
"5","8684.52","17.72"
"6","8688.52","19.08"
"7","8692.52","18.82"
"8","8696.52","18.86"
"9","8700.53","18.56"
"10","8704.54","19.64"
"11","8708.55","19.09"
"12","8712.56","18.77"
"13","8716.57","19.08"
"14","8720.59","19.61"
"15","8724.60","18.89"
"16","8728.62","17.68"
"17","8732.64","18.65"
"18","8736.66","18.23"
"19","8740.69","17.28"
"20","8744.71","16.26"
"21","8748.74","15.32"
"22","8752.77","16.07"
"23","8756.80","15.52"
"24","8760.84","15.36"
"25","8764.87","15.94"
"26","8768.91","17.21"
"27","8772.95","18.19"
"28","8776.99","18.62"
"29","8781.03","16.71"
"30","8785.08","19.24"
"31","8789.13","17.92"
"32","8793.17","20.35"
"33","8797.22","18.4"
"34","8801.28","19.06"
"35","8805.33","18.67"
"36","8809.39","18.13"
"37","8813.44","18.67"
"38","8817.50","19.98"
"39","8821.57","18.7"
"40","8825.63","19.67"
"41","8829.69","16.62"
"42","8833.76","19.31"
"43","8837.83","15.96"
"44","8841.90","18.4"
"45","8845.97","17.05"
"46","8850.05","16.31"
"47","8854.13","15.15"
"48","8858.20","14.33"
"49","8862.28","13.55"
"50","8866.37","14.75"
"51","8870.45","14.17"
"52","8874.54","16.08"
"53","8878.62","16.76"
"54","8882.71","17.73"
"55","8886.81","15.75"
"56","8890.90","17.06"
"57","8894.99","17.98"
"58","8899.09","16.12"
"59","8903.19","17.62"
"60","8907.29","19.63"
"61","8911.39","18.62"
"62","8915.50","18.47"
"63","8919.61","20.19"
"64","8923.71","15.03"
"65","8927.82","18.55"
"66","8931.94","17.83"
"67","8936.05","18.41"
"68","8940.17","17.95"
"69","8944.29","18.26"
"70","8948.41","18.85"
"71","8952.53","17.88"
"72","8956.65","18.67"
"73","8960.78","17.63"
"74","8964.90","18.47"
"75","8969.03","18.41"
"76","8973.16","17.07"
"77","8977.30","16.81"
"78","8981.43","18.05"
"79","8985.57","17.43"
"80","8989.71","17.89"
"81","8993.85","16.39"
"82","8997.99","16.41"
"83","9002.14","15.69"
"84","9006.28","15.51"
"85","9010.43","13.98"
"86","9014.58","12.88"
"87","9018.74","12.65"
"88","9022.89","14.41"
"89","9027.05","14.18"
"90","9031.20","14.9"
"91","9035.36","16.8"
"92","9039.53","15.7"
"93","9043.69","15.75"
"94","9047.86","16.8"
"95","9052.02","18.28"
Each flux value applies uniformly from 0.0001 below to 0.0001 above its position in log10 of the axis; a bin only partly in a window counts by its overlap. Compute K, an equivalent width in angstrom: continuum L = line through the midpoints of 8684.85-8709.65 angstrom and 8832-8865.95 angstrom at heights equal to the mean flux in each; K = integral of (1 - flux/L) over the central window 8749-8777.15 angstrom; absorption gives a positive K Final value 1.9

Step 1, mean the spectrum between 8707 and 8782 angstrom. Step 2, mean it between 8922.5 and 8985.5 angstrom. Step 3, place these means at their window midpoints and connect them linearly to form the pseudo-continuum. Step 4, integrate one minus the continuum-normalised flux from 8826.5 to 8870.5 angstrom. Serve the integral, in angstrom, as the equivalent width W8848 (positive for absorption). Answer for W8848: 3.8 angstrom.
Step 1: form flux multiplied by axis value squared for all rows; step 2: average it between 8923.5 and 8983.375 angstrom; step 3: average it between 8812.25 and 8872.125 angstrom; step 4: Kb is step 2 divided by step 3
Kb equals 1.1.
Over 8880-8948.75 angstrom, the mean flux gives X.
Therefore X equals 17.8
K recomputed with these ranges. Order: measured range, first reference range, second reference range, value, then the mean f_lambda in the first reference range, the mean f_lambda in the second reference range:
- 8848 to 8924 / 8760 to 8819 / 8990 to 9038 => 0.8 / 18.2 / 15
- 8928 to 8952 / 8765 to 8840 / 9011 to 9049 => -3.0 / 18.3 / 14.8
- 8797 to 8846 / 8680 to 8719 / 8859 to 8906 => -3.8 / 18.9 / 16.2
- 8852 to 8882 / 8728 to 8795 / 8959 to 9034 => 2.9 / 17.3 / 16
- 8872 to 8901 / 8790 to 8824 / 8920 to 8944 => 2.3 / 19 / 17.8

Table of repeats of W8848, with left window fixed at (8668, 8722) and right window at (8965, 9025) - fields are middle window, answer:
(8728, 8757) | 1.81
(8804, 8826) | -1.83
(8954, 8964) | -1.13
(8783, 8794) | -0.84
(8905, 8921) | -2.37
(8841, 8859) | 1.00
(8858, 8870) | 2.03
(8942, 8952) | -1.23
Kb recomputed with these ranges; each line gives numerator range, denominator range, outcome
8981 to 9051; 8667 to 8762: 0.94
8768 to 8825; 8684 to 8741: 1.01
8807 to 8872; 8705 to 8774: 0.99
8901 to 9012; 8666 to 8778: 1.05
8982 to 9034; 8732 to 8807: 0.92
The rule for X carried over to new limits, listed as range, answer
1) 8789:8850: 18.4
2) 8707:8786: 17.6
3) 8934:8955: 18.3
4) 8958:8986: 17.7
